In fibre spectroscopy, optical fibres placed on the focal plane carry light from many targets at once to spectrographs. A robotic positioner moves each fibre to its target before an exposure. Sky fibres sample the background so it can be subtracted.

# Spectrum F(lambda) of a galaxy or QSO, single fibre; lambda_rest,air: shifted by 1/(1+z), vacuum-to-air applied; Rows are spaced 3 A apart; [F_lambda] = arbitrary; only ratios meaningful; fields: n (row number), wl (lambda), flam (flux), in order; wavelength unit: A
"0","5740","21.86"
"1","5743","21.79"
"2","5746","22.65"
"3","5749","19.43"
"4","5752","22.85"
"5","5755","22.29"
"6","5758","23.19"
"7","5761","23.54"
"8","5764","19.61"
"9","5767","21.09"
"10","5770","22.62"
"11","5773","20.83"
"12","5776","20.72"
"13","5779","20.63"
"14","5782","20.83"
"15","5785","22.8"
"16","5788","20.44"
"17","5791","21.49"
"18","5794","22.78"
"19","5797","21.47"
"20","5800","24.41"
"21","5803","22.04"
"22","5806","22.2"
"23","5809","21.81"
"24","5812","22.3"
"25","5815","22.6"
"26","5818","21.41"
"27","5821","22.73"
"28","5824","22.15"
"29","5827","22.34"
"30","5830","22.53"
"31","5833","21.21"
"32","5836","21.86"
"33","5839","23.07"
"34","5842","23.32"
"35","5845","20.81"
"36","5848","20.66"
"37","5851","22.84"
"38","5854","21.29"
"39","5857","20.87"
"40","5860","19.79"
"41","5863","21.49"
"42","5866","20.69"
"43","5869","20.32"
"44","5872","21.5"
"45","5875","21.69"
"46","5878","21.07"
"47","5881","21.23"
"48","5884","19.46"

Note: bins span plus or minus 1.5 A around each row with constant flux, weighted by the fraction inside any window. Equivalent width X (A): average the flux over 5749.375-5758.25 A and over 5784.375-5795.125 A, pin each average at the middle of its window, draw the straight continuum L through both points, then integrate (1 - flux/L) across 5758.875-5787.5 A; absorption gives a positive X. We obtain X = 0.8 A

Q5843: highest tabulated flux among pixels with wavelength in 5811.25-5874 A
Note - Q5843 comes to 23.32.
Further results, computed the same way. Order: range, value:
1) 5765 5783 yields 22.62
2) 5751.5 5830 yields 24.41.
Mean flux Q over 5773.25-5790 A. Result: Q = 21.1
